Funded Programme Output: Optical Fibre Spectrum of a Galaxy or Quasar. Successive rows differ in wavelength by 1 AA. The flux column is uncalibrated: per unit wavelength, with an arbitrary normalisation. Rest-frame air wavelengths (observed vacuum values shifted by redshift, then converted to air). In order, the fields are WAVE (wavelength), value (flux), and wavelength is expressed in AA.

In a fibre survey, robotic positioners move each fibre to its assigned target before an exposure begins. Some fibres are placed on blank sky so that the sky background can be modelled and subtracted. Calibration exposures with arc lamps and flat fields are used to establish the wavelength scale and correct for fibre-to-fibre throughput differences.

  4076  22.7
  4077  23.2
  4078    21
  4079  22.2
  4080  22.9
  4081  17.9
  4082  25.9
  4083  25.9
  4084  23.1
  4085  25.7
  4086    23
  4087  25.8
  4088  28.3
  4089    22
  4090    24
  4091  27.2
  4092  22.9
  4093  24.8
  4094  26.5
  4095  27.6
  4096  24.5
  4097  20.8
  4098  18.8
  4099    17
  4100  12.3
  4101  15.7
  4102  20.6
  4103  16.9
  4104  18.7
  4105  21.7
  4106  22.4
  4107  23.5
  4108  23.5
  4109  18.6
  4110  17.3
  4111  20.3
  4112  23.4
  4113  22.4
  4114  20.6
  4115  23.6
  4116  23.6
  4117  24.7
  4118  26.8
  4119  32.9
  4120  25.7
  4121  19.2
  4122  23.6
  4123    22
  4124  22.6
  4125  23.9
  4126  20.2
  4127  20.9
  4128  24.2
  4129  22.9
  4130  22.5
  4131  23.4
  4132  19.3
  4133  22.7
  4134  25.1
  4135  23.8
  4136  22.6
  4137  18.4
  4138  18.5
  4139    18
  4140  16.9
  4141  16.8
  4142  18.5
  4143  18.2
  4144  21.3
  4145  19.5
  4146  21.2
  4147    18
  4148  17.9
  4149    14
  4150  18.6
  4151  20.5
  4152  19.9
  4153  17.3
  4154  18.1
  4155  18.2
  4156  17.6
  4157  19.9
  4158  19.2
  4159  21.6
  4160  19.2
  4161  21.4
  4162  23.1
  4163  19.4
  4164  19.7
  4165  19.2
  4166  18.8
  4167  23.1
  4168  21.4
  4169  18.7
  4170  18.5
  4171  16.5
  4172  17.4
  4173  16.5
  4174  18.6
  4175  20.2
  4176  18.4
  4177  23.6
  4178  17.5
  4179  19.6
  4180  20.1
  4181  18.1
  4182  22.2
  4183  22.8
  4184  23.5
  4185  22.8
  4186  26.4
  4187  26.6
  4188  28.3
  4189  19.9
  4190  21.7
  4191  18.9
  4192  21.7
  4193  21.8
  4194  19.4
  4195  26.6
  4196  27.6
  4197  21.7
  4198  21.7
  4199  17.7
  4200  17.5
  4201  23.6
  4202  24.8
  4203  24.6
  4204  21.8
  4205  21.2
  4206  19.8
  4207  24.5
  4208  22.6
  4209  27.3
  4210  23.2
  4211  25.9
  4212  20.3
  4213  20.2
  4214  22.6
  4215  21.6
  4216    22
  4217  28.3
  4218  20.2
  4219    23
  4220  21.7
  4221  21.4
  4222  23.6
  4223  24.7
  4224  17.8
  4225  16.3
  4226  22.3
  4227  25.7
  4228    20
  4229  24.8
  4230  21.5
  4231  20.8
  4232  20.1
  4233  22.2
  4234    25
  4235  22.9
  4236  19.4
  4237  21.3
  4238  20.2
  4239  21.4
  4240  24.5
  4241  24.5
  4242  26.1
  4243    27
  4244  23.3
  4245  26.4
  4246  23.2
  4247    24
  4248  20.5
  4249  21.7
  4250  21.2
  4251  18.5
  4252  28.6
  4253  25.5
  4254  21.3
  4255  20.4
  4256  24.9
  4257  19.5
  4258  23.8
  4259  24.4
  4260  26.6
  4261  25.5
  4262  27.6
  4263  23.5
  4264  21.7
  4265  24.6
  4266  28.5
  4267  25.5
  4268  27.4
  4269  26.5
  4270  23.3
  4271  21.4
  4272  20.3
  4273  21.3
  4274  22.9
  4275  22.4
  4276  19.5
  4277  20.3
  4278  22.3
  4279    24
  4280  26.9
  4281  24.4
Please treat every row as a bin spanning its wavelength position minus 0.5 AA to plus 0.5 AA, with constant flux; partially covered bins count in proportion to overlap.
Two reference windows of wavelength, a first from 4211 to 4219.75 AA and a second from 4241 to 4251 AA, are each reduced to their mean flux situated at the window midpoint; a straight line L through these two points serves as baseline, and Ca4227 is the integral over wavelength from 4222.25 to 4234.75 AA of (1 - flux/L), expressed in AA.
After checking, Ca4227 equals 0.6 AA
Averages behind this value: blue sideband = 22.5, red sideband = 23.5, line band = 21.8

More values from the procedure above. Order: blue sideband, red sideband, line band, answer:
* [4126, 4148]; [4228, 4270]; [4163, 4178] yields 1.5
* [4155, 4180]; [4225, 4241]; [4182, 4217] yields -3.5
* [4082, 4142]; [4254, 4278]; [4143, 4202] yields 5.9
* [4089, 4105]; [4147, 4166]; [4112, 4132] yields -2.9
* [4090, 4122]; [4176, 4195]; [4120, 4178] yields 5.3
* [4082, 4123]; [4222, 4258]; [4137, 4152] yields 2.8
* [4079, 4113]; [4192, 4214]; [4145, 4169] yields 3.1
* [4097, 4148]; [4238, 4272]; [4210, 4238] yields 1.4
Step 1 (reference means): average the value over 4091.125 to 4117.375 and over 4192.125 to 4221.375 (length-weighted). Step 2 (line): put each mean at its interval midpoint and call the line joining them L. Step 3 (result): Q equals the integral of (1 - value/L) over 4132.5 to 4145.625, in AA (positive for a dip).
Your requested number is 1.0 AA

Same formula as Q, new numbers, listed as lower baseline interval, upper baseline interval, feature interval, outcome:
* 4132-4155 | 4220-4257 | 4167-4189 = -0.4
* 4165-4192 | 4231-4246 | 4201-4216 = -0.7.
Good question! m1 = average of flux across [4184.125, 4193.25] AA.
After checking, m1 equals 23.2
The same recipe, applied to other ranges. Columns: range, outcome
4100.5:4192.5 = 20.8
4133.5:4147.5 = 19.8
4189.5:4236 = 22.2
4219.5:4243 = 22.2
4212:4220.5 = 22.3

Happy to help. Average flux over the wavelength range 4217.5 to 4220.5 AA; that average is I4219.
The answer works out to 21.6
